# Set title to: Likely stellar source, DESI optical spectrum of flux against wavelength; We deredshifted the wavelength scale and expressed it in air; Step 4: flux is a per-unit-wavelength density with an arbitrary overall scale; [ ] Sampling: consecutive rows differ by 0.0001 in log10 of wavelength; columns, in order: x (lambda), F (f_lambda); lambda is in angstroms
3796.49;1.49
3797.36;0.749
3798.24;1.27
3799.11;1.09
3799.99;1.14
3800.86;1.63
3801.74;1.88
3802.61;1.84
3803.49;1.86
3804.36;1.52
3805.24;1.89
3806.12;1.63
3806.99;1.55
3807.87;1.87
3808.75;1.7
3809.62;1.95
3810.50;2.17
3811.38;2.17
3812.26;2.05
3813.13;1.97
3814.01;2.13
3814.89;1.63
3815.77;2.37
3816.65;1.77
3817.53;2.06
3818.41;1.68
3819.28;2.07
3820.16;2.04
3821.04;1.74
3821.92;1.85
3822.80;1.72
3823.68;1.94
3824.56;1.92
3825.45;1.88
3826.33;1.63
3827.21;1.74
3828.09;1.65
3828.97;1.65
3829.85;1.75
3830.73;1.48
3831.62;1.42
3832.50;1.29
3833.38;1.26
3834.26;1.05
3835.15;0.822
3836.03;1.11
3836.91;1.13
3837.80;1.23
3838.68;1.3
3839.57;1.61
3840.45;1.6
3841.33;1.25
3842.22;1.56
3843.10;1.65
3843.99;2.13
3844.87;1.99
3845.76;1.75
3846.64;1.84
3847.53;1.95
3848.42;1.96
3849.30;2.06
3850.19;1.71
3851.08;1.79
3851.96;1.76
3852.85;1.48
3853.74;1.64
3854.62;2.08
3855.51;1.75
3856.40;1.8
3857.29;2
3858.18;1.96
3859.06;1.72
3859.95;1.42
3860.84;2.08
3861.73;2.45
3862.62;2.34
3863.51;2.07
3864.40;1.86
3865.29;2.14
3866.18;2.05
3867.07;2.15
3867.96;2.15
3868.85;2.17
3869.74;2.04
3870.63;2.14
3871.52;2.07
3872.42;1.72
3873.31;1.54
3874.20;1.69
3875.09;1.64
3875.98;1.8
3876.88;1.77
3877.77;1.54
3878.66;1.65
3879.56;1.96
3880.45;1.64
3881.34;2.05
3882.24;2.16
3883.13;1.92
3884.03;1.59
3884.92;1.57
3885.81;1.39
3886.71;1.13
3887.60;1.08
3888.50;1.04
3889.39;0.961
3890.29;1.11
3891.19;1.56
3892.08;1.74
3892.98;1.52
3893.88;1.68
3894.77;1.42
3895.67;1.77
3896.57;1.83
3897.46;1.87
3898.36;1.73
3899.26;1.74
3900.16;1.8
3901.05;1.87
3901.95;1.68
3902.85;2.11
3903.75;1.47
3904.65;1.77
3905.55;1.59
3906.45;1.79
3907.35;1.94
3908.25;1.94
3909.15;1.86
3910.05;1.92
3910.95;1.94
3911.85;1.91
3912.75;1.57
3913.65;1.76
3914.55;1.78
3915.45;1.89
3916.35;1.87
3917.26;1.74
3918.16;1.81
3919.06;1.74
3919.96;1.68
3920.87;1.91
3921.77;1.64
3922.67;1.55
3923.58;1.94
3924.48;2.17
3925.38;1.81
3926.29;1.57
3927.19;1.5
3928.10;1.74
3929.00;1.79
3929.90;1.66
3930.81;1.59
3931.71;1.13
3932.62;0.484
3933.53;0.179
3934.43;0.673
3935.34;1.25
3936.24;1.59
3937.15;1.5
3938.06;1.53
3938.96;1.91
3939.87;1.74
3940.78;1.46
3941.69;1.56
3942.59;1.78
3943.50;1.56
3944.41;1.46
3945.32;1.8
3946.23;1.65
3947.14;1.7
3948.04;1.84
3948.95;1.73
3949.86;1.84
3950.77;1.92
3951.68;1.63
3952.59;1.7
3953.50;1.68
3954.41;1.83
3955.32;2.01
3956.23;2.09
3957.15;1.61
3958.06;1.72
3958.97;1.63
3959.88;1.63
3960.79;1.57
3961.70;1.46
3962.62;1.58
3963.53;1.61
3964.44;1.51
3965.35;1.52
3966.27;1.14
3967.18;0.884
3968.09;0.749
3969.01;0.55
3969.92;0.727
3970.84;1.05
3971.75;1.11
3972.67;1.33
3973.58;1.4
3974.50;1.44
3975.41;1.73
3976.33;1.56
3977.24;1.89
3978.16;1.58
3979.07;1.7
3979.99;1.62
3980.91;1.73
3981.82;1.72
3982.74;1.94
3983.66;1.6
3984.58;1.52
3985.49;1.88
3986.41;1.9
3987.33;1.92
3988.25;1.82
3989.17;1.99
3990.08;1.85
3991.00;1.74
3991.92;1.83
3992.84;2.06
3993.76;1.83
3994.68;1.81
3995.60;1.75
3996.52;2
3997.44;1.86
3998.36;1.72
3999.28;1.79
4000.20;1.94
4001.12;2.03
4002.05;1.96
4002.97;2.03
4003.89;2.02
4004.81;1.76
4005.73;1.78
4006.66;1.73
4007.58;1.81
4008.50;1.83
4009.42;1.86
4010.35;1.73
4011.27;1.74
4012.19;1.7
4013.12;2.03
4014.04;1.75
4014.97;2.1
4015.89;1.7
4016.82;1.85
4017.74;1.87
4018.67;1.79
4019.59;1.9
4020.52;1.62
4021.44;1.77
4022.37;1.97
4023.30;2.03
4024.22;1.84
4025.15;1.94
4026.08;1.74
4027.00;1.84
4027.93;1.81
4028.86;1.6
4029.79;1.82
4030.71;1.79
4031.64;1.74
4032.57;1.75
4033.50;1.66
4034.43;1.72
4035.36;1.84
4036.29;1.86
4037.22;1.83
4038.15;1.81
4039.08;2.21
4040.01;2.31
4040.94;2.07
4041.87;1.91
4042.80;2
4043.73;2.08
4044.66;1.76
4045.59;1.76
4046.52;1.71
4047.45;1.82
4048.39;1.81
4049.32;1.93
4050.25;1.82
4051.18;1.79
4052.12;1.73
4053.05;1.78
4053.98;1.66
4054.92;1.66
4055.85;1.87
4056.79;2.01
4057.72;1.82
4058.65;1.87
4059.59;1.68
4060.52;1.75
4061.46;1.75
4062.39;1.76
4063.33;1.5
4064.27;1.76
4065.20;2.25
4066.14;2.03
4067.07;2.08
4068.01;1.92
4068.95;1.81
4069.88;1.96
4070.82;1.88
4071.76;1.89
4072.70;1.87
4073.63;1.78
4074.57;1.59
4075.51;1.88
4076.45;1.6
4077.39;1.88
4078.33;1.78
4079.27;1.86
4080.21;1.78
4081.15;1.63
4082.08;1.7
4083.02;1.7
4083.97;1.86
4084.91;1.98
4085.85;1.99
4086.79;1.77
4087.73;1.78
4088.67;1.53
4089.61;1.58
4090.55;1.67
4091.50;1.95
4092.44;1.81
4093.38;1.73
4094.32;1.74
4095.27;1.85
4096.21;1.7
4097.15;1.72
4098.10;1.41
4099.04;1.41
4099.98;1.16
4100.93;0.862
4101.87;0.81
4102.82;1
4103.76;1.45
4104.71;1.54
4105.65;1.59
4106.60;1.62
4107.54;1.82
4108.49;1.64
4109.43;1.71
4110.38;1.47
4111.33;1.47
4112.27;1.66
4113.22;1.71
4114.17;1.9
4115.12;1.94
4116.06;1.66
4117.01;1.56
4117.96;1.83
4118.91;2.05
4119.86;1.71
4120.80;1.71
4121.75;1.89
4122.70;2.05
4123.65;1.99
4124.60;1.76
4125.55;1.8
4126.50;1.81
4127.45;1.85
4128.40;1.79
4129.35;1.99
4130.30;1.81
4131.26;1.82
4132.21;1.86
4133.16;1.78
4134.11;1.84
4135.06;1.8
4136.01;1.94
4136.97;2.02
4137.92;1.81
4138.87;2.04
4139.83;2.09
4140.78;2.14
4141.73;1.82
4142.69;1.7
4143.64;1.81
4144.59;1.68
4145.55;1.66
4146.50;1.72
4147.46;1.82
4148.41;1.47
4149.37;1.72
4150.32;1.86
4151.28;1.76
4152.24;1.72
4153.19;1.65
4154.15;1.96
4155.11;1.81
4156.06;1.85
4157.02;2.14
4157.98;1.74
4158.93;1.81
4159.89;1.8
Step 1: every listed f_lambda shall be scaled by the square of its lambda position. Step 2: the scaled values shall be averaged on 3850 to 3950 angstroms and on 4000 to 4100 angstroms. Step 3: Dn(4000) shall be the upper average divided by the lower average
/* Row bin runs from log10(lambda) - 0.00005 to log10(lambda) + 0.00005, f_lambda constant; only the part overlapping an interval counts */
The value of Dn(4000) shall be 1.1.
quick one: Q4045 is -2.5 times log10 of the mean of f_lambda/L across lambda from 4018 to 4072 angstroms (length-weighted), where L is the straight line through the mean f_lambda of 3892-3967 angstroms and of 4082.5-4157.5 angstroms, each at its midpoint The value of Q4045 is -0.087 mag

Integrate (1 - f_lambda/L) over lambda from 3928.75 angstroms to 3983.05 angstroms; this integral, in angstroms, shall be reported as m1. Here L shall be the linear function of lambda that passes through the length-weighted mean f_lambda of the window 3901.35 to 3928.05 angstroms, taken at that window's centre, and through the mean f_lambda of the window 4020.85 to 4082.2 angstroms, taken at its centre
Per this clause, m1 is 9.2 angstroms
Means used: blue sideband 1.79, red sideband 1.84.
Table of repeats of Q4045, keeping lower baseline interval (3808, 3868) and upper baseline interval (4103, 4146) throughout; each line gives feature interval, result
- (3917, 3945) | 0.16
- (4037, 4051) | -0.08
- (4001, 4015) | -0.04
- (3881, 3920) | 0.06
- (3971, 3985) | 0.13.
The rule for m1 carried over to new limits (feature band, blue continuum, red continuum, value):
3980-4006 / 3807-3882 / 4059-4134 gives -1.4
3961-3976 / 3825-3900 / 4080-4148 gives 4.1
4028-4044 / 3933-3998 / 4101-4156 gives -2.1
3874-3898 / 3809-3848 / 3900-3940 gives 1.1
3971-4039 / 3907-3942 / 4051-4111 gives -5.0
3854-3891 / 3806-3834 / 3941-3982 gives -1.7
